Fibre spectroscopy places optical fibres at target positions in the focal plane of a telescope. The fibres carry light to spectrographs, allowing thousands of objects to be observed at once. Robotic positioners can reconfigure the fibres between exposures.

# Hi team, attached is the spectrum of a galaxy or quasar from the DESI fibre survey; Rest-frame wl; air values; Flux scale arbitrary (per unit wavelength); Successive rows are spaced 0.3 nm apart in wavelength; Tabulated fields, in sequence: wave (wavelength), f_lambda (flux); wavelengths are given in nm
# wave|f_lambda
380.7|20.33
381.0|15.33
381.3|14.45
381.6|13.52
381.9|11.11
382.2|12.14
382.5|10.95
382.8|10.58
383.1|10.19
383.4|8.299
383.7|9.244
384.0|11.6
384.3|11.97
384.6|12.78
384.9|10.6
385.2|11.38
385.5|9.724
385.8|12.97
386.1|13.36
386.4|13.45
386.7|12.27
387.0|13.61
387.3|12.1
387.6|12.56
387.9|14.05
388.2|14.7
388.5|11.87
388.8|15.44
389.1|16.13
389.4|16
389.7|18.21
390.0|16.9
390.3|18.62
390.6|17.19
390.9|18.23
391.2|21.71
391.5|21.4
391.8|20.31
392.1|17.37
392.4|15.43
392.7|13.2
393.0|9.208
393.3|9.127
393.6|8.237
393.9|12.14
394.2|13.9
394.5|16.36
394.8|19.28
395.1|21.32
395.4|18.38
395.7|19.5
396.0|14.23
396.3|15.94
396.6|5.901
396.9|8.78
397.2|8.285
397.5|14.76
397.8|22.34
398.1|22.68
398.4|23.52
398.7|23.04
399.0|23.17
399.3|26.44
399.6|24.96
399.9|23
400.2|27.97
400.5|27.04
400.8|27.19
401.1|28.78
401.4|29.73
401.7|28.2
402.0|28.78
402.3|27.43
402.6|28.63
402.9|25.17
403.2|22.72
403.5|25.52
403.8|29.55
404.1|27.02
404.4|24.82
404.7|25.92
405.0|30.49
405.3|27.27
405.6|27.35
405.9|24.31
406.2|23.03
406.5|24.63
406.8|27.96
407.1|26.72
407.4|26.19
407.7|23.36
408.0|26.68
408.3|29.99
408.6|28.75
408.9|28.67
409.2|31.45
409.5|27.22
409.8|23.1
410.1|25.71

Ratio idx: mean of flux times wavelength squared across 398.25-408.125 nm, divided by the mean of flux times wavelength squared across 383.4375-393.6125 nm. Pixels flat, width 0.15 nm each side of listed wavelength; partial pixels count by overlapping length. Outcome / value 2.0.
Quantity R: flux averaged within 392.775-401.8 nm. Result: 19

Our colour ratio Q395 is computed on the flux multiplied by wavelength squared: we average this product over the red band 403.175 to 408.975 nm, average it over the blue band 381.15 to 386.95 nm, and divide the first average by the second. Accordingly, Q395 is 2.55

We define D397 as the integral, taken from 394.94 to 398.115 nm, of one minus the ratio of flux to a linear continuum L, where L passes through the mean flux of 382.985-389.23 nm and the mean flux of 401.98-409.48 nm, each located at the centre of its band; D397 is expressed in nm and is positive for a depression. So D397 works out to 0.73 nm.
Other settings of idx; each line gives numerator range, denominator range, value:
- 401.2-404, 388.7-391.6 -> 1.62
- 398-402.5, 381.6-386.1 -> 2.56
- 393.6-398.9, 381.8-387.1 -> 1.52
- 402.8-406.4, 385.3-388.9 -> 2.20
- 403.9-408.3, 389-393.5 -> 1.72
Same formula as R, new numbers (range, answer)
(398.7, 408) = 26.4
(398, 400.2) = 24.1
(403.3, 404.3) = 27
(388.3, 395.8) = 16.2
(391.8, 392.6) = 16.9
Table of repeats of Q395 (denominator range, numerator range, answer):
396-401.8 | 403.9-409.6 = 1.31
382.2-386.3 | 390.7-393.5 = 1.51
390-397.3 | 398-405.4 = 1.80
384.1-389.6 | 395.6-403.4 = 1.82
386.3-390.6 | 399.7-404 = 1.96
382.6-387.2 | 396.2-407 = 2.28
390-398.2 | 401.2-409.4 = 1.83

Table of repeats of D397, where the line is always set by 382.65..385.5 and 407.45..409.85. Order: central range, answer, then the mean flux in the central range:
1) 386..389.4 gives -0.14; 13.7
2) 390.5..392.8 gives -0.35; 18.2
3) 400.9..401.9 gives -0.28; 28.8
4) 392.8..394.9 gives 0.60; 12.5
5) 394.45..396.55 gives 0.12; 17.4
